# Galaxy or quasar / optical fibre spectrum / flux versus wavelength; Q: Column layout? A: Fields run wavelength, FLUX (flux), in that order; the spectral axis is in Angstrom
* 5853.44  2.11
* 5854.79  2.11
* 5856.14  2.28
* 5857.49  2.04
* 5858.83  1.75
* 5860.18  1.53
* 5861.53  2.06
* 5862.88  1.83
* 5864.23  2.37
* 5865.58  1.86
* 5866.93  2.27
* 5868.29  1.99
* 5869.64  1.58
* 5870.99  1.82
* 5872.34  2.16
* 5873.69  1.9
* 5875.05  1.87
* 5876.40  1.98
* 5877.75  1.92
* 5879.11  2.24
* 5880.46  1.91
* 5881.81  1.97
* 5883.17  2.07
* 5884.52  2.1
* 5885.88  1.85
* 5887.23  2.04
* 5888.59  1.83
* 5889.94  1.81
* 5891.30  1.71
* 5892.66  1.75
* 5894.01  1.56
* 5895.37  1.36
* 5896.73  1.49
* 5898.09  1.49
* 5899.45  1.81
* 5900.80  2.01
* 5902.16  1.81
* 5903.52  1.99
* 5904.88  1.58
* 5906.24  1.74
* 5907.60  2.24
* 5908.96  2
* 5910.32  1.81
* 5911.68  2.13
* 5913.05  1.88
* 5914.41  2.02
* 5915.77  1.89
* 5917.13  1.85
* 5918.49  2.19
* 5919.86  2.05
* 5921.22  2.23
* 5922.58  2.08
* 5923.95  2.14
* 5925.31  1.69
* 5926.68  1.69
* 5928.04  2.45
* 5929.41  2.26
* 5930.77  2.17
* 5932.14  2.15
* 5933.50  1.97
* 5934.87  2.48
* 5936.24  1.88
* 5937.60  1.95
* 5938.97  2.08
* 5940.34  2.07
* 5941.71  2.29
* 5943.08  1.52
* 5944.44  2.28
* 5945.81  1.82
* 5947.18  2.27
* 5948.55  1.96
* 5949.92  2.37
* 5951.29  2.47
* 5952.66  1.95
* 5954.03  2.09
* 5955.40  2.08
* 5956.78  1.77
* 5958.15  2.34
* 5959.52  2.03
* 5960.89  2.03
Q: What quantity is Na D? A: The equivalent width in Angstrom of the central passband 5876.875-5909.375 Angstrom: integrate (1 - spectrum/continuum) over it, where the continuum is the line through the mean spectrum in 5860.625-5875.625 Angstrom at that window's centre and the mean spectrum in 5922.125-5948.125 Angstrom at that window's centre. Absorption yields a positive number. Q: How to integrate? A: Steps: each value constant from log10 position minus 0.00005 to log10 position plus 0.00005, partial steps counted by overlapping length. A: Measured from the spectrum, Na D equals 2.6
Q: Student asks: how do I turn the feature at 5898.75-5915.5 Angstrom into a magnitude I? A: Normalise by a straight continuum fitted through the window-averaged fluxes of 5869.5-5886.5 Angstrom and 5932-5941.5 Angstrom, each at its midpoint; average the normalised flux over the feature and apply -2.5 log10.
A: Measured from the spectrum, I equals 0.06 mag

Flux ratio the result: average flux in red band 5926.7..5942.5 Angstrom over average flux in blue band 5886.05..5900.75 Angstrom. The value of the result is 1.25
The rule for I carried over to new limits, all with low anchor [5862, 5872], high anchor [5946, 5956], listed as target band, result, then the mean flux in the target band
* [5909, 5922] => 0.04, 2.01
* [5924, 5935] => 0.01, 2.09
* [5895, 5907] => 0.19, 1.71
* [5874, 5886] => 0.00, 1.99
